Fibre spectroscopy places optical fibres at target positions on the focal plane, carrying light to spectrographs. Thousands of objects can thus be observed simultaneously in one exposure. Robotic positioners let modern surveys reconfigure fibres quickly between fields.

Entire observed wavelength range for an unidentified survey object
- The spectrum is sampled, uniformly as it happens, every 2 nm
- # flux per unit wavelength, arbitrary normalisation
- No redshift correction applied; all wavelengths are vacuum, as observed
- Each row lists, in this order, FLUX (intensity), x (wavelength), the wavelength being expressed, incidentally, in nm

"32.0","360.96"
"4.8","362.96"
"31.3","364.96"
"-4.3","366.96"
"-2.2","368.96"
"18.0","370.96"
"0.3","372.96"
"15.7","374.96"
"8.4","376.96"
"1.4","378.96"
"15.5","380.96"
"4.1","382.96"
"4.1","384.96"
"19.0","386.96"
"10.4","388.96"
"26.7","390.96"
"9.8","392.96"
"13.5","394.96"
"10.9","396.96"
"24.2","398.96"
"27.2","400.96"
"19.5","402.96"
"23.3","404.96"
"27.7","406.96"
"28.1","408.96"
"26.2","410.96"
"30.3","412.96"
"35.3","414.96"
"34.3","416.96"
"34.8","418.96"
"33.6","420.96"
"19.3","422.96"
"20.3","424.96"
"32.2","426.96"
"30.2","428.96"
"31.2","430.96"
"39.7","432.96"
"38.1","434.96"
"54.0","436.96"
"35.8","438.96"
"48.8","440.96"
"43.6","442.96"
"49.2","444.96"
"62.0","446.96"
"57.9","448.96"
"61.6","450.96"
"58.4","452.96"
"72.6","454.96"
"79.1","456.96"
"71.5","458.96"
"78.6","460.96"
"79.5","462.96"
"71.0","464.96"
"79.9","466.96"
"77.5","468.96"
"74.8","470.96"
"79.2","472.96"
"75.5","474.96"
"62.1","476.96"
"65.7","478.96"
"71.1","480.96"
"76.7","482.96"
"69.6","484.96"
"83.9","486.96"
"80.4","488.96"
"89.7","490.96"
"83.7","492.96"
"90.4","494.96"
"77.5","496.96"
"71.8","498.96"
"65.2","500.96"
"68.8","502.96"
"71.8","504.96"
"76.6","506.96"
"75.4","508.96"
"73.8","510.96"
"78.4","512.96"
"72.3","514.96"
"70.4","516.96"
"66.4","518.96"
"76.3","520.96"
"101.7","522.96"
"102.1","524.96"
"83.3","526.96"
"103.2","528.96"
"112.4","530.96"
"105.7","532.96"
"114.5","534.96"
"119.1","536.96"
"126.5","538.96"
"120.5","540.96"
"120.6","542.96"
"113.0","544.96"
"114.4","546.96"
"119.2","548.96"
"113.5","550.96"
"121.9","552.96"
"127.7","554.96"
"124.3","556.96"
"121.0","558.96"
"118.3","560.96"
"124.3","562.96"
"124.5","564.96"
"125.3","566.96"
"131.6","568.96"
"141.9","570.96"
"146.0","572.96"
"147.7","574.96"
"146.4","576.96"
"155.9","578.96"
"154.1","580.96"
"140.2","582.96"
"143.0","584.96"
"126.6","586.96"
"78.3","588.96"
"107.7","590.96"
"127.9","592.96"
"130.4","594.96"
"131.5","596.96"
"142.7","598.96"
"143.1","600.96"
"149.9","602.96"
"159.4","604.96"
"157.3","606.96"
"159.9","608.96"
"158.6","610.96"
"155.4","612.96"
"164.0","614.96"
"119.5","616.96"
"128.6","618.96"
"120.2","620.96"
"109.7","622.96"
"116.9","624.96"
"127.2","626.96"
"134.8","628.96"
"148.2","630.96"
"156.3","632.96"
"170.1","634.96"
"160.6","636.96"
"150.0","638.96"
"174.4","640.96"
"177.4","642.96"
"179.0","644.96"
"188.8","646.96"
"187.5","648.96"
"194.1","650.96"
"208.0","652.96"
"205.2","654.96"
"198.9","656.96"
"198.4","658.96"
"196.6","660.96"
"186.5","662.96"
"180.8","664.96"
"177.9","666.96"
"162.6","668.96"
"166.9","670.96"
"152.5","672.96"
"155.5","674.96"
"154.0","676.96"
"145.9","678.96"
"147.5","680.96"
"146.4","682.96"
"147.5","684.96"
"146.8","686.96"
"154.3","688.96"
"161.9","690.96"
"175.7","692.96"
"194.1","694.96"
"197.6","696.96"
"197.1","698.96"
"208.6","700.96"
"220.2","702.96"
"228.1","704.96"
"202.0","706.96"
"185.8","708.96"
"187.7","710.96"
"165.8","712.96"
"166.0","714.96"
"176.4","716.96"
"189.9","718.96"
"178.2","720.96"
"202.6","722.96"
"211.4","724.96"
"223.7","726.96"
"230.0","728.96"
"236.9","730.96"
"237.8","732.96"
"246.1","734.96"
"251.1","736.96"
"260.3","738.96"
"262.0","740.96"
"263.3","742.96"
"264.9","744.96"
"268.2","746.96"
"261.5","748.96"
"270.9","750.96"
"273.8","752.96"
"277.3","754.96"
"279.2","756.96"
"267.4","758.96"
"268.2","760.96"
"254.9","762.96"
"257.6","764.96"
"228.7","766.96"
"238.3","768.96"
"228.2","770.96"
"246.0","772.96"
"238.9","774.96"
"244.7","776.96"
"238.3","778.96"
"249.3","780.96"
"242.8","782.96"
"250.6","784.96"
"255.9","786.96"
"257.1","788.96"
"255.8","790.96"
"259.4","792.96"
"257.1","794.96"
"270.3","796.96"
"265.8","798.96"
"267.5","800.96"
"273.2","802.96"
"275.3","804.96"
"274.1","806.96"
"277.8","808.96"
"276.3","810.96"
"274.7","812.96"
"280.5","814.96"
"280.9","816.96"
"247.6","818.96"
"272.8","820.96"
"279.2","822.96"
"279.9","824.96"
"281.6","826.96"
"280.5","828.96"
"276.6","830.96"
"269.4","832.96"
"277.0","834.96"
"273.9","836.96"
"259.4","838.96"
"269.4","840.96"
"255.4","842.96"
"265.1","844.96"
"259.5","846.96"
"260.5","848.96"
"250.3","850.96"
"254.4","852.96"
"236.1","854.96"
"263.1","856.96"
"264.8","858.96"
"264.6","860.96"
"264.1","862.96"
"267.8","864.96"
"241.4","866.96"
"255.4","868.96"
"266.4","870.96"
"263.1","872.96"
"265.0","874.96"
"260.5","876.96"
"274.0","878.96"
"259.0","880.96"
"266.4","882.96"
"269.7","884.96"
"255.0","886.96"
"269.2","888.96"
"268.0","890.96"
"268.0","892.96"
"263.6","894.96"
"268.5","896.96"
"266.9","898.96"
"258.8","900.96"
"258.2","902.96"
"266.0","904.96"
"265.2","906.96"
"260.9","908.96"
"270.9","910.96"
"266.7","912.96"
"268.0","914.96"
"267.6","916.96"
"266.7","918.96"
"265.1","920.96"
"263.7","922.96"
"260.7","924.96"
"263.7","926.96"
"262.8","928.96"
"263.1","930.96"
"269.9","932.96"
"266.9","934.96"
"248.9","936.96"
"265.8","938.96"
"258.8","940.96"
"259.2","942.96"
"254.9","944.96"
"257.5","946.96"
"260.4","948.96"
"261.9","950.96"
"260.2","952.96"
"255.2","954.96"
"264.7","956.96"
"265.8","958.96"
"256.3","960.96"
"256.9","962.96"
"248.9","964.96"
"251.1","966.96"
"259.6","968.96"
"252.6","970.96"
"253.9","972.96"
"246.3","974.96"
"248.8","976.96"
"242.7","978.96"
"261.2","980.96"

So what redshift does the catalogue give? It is 0.00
